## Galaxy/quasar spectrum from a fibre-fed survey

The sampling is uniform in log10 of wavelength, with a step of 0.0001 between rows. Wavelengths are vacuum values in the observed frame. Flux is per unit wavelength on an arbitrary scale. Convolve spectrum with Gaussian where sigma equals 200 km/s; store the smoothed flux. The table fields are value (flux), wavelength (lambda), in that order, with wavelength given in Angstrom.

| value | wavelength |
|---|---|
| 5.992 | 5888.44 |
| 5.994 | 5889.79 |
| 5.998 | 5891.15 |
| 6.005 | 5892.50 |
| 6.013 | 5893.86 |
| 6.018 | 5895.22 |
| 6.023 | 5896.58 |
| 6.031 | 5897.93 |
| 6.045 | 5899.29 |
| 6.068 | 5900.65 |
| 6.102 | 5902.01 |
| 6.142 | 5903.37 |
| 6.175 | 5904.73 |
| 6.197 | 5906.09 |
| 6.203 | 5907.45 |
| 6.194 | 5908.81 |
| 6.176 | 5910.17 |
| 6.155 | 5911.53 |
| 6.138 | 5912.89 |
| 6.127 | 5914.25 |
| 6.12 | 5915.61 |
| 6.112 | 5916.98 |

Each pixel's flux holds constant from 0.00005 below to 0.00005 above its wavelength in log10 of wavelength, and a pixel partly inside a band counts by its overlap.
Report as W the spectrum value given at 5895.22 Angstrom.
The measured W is 6.018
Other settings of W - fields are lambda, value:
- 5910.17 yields 6.176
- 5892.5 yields 6.005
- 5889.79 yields 5.994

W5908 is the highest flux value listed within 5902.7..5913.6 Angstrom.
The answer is 6.203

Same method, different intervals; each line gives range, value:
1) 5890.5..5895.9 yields 6.018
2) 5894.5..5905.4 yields 6.175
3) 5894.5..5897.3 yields 6.023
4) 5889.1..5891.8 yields 5.998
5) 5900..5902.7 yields 6.102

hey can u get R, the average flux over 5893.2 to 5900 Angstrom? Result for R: 6.03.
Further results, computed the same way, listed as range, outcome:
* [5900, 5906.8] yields 6.13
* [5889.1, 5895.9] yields 6.01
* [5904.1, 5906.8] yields 6.19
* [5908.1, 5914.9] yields 6.16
